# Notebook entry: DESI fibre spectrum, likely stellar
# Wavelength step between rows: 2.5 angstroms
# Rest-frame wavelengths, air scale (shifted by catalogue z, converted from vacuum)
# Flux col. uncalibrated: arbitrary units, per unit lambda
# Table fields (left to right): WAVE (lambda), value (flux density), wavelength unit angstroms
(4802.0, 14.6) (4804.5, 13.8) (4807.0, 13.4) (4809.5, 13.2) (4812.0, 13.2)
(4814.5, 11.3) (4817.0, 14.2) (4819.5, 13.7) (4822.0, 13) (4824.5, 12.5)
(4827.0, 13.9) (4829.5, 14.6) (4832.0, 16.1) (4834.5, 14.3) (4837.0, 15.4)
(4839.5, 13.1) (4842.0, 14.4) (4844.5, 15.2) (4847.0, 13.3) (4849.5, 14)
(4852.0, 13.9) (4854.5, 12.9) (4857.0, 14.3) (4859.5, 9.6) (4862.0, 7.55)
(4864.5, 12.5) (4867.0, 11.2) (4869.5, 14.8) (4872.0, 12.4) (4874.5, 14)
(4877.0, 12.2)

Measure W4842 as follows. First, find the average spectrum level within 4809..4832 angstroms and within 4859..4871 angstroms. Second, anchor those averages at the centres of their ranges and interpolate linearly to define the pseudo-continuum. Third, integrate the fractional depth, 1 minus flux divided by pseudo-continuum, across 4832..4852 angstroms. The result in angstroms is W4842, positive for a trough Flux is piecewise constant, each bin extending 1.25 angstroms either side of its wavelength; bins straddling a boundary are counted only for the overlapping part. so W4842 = -3.2 angstroms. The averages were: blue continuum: 13.4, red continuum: 11.3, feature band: 14.3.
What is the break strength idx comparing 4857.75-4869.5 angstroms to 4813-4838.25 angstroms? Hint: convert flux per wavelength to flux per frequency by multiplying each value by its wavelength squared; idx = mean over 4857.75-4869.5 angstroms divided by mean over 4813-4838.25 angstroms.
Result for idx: 0.80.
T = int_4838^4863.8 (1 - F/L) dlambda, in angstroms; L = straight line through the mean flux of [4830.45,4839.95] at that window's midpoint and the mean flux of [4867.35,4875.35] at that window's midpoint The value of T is 2.6 angstroms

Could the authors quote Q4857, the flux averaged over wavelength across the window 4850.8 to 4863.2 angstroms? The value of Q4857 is 11.7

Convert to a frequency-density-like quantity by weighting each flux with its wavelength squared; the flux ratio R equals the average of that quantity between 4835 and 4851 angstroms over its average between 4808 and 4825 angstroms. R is 1.1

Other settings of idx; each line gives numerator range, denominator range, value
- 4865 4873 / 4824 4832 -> 0.92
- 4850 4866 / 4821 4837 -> 0.85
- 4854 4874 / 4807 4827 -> 0.93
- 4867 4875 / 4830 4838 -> 0.89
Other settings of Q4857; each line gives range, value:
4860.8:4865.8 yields 10.1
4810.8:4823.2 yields 13.1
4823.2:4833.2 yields 14.3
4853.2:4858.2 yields 13.6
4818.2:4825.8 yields 13.1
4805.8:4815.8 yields 12.8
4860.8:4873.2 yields 11.7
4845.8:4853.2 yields 13.7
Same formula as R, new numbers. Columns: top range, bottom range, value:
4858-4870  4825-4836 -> 0.76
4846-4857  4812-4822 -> 1.06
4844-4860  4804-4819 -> 1.03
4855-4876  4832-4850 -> 0.85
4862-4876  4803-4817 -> 0.98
